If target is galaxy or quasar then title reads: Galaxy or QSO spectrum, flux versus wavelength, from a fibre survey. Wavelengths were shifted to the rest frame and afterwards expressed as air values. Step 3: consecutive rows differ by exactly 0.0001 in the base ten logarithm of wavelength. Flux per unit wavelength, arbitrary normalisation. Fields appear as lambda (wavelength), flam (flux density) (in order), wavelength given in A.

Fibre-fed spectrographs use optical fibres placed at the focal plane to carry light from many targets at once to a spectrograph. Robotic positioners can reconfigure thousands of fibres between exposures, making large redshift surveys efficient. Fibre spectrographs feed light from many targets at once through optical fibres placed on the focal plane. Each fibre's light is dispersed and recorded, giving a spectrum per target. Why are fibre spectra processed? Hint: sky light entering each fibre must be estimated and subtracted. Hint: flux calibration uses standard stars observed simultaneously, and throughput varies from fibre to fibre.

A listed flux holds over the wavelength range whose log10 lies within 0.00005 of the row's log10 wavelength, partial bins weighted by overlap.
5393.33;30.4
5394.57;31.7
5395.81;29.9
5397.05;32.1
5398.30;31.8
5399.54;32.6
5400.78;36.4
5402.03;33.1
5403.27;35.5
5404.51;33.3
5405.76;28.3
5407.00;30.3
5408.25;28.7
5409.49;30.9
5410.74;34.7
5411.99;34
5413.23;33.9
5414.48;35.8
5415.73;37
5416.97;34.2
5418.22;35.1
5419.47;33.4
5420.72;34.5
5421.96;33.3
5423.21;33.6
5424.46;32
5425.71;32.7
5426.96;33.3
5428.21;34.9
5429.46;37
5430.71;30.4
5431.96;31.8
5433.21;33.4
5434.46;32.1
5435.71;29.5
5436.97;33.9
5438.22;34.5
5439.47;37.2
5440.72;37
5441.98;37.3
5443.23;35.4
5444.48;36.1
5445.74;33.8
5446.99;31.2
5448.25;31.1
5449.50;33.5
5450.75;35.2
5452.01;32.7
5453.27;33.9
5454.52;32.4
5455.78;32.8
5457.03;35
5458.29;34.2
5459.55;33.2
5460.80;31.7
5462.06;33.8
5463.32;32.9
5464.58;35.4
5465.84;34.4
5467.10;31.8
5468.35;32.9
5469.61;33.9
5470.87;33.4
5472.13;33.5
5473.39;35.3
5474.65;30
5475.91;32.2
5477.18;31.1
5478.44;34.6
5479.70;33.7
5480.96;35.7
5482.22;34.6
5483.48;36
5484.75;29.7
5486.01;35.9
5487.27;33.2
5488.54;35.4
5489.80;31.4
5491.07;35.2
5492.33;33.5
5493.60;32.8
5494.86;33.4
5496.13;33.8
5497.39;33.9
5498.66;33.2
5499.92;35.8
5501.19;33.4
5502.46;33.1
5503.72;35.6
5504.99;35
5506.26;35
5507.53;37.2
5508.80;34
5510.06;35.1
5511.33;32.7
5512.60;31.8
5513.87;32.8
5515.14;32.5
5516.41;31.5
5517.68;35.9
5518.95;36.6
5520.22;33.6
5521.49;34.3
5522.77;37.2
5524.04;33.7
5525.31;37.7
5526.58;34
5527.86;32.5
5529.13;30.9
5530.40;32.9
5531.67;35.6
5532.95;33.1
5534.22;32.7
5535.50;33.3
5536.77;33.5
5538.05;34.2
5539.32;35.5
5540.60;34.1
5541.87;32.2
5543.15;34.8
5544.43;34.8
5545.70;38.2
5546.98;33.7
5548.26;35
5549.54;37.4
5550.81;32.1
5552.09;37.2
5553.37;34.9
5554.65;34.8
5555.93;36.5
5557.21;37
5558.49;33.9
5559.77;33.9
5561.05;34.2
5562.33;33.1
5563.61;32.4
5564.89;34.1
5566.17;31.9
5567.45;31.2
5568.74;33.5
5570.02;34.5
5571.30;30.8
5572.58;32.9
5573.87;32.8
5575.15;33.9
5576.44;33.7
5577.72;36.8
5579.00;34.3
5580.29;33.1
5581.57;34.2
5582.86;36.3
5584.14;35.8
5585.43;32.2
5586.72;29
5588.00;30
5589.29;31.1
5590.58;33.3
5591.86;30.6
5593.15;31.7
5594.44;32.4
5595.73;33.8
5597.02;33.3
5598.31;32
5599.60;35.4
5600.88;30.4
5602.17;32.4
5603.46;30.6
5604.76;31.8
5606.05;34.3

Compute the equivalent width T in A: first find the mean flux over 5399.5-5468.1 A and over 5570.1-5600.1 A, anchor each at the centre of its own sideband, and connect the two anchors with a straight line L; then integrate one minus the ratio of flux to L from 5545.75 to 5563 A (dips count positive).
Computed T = -1.0 A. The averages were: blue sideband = 33.6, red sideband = 33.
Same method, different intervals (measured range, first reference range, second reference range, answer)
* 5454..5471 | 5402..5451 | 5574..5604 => 0.00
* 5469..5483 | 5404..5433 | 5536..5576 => 0.04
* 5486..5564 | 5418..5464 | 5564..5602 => -2.44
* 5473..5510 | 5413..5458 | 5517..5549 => 0.28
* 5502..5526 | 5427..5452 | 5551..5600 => -0.59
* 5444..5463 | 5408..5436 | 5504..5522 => 0.19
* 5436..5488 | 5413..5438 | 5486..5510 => 0.20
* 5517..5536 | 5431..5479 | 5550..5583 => -0.26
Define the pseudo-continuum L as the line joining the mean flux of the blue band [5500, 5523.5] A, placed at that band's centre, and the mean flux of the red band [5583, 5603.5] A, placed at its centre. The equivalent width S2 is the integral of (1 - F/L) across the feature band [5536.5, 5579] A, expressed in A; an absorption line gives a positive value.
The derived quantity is -1.4 A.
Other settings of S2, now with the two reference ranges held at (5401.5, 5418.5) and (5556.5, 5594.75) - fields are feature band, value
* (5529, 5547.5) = -0.5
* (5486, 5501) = -0.3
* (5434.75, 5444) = -0.5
